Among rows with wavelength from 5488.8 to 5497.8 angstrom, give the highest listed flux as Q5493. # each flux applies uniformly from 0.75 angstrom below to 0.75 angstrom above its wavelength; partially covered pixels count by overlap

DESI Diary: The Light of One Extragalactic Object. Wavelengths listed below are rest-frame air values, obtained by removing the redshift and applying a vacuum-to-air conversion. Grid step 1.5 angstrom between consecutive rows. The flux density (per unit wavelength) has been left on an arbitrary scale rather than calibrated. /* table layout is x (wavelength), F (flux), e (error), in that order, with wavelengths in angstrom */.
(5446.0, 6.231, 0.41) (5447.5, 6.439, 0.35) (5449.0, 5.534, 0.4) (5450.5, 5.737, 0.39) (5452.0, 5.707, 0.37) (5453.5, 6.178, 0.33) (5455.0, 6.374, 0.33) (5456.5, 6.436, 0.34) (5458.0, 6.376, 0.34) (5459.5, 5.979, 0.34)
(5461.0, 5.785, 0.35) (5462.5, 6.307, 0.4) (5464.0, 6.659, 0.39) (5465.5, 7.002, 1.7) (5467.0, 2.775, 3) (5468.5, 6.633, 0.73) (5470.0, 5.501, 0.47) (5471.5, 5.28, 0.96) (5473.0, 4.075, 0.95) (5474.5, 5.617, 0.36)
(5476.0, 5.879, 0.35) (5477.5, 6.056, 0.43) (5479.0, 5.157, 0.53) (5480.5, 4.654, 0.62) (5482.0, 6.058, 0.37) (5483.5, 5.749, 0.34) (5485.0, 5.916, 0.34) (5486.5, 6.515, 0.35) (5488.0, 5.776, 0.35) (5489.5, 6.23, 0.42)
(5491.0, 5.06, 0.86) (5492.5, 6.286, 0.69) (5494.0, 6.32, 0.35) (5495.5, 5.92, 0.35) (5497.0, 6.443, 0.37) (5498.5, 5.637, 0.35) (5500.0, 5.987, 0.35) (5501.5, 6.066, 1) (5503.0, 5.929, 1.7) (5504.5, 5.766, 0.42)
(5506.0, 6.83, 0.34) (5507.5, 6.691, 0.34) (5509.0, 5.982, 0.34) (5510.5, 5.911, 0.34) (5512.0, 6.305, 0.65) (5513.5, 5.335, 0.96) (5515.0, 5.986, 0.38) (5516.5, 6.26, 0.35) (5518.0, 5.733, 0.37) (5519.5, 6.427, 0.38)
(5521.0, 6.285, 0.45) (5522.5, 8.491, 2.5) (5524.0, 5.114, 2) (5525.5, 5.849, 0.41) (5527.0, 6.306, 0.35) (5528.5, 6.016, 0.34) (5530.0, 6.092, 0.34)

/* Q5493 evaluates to 6.443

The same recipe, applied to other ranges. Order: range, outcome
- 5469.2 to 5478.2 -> 6.056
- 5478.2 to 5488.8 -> 6.515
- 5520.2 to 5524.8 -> 8.491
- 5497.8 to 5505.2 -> 6.066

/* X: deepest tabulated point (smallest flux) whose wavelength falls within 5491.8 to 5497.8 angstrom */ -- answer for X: 5.92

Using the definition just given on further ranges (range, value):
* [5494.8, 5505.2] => 5.637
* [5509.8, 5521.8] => 5.335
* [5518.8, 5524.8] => 5.114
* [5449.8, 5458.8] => 5.707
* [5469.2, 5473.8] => 4.075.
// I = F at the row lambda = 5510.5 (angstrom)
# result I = 5.911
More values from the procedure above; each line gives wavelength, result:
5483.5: 5.749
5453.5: 6.178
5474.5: 5.617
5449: 5.534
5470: 5.501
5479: 5.157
